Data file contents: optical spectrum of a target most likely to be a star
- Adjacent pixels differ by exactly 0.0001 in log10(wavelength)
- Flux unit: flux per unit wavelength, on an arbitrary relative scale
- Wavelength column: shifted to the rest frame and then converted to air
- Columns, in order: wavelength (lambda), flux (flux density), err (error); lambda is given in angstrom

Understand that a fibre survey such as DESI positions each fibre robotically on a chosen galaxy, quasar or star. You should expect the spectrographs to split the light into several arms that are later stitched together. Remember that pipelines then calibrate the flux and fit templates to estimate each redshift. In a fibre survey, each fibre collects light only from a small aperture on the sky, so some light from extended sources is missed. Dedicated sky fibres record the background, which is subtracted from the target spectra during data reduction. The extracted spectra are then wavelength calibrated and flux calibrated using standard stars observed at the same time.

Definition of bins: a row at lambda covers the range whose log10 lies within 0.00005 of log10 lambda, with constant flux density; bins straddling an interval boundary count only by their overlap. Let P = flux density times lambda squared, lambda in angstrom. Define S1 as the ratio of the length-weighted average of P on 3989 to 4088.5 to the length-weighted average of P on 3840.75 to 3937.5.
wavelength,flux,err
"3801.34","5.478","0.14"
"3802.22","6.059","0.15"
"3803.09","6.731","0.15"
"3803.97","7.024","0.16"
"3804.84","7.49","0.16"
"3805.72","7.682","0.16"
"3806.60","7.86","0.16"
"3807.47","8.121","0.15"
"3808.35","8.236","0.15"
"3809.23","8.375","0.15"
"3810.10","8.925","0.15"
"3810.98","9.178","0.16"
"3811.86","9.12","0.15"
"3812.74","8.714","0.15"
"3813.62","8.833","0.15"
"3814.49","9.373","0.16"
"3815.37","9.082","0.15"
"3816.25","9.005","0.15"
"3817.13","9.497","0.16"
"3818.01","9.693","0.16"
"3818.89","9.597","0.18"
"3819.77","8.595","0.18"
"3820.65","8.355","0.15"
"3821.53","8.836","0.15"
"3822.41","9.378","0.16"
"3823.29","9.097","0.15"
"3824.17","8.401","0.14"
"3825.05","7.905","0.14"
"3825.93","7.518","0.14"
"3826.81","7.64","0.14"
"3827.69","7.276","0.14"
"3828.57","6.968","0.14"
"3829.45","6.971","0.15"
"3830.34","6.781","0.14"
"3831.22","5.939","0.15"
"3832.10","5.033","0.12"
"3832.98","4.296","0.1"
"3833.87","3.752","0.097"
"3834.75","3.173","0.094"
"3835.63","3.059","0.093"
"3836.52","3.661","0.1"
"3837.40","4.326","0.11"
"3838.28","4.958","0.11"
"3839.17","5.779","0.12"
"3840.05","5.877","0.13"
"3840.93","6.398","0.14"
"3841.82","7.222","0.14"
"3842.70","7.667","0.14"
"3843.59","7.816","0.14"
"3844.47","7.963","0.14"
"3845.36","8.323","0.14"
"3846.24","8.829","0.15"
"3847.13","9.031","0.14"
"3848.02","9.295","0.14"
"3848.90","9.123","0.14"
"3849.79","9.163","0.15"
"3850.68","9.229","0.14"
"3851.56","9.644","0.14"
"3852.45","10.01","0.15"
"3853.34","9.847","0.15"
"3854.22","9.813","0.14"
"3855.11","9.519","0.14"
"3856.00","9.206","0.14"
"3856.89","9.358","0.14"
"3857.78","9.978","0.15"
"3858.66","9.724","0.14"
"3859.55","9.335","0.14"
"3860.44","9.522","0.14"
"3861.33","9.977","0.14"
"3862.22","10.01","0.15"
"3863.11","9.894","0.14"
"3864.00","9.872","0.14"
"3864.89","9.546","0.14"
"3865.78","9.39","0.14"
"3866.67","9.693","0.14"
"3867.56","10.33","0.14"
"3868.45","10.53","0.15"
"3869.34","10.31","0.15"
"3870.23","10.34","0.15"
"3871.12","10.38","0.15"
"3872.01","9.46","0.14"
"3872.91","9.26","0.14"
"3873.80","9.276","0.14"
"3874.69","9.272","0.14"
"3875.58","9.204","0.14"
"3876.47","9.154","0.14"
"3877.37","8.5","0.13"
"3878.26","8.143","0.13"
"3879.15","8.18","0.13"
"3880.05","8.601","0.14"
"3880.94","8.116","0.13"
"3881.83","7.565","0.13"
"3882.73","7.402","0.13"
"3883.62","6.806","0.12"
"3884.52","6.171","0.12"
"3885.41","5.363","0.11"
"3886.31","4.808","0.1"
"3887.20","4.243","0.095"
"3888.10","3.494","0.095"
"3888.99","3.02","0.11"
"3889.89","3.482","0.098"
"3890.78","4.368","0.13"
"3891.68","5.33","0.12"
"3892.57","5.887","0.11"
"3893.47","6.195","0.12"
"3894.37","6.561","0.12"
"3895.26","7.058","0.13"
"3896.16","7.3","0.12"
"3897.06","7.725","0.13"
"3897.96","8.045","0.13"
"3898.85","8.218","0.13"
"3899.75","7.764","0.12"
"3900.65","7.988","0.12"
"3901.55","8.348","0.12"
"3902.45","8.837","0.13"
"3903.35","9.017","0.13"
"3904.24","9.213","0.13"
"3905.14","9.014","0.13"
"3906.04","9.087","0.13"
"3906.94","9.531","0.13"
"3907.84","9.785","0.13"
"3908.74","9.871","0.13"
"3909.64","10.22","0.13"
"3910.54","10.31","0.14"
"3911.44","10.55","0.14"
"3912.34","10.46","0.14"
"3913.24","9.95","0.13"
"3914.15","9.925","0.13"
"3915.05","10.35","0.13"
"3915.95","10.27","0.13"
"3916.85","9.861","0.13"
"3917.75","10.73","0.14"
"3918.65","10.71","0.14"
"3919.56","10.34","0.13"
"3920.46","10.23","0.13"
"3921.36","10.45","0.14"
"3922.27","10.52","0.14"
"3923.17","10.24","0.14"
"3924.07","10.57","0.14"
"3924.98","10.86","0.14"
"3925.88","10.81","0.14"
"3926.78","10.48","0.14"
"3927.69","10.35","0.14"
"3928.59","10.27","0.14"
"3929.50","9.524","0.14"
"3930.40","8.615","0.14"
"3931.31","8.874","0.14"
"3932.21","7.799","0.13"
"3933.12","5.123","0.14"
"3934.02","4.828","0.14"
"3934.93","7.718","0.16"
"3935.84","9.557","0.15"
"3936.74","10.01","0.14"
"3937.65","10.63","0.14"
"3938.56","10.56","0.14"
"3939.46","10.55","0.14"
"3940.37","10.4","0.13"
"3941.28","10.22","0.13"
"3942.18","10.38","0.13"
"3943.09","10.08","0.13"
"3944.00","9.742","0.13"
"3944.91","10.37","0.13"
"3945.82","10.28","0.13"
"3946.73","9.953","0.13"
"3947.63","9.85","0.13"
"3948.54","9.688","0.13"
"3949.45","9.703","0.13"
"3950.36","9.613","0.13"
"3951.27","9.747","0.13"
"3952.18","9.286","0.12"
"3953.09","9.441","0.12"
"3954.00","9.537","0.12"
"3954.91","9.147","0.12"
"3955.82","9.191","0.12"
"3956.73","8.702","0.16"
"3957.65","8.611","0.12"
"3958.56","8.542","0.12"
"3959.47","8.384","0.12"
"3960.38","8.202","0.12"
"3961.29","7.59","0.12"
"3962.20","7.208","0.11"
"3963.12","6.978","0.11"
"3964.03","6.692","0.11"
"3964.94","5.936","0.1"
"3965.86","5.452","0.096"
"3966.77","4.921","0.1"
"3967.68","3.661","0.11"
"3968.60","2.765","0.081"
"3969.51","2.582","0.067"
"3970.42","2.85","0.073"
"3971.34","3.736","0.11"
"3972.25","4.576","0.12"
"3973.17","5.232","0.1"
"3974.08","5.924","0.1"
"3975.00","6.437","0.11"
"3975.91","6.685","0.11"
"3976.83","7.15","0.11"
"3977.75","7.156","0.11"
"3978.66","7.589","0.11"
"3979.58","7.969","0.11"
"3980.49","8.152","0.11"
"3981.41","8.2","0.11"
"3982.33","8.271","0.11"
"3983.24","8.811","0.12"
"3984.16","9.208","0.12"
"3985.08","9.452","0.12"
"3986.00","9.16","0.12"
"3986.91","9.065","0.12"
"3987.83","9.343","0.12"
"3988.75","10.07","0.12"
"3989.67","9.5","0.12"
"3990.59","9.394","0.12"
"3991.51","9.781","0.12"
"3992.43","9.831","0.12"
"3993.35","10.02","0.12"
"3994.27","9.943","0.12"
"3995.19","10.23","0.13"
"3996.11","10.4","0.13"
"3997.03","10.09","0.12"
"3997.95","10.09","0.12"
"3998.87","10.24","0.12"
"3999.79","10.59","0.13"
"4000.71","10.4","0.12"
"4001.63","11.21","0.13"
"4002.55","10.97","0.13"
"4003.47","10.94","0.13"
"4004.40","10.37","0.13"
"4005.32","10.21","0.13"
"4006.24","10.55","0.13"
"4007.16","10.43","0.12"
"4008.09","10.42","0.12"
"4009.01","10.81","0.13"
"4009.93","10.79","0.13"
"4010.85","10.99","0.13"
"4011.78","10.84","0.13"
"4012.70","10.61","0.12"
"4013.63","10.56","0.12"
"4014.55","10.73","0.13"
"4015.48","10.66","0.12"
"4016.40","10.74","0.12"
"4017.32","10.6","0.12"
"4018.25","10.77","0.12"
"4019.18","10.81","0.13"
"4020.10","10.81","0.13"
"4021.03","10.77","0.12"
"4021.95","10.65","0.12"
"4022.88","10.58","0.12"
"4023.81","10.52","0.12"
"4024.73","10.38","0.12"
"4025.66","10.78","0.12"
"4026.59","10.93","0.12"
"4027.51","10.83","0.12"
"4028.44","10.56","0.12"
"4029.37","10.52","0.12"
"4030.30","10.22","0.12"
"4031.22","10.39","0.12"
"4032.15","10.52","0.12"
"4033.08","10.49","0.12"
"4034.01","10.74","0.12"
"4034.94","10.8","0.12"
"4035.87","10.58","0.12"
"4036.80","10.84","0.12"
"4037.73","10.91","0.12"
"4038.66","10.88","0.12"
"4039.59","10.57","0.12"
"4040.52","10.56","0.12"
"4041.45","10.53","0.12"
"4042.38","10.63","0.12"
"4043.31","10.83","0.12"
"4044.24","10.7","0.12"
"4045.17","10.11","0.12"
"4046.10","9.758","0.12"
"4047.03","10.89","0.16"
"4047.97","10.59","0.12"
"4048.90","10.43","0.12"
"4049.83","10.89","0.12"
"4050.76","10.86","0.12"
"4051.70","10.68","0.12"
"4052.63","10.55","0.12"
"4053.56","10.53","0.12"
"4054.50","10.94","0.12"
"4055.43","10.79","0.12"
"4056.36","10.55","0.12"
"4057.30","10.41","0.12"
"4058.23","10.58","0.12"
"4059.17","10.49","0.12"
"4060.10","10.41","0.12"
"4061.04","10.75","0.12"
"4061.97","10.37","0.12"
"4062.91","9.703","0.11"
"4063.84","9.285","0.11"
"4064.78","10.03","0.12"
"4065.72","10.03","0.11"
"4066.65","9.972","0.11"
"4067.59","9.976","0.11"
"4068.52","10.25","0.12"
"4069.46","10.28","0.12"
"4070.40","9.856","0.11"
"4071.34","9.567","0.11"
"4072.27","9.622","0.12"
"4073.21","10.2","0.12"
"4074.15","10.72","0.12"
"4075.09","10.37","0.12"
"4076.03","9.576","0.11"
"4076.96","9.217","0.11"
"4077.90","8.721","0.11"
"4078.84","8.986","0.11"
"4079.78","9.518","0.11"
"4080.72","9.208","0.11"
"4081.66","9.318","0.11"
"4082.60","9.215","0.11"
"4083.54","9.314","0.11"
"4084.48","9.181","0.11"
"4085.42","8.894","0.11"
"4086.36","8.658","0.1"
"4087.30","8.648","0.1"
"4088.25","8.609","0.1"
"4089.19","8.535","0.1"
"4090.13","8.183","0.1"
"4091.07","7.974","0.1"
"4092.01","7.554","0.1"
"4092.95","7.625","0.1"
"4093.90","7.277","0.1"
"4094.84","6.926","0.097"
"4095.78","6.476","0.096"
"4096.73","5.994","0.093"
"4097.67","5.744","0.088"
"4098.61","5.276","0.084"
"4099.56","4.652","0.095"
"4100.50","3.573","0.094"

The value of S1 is 1.27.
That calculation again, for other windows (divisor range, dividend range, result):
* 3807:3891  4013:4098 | 1.37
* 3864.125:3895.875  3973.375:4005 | 1.28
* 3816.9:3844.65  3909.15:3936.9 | 1.49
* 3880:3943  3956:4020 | 1.05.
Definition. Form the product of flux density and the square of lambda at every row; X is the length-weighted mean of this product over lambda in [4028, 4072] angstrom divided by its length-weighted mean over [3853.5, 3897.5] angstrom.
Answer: 1.41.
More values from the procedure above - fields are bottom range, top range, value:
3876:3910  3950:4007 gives 1.18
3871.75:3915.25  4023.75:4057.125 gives 1.45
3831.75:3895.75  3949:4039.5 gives 1.27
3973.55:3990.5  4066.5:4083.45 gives 1.23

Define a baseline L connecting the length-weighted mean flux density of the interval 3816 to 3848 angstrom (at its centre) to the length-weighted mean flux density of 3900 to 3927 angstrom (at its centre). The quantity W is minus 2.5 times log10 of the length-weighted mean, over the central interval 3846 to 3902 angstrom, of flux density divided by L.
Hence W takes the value 0.02 mag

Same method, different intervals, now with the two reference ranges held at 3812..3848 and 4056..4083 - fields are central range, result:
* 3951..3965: 0.04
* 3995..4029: -0.15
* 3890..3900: 0.20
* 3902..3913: -0.19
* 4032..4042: -0.12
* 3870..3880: -0.17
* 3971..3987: 0.21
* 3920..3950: -0.15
